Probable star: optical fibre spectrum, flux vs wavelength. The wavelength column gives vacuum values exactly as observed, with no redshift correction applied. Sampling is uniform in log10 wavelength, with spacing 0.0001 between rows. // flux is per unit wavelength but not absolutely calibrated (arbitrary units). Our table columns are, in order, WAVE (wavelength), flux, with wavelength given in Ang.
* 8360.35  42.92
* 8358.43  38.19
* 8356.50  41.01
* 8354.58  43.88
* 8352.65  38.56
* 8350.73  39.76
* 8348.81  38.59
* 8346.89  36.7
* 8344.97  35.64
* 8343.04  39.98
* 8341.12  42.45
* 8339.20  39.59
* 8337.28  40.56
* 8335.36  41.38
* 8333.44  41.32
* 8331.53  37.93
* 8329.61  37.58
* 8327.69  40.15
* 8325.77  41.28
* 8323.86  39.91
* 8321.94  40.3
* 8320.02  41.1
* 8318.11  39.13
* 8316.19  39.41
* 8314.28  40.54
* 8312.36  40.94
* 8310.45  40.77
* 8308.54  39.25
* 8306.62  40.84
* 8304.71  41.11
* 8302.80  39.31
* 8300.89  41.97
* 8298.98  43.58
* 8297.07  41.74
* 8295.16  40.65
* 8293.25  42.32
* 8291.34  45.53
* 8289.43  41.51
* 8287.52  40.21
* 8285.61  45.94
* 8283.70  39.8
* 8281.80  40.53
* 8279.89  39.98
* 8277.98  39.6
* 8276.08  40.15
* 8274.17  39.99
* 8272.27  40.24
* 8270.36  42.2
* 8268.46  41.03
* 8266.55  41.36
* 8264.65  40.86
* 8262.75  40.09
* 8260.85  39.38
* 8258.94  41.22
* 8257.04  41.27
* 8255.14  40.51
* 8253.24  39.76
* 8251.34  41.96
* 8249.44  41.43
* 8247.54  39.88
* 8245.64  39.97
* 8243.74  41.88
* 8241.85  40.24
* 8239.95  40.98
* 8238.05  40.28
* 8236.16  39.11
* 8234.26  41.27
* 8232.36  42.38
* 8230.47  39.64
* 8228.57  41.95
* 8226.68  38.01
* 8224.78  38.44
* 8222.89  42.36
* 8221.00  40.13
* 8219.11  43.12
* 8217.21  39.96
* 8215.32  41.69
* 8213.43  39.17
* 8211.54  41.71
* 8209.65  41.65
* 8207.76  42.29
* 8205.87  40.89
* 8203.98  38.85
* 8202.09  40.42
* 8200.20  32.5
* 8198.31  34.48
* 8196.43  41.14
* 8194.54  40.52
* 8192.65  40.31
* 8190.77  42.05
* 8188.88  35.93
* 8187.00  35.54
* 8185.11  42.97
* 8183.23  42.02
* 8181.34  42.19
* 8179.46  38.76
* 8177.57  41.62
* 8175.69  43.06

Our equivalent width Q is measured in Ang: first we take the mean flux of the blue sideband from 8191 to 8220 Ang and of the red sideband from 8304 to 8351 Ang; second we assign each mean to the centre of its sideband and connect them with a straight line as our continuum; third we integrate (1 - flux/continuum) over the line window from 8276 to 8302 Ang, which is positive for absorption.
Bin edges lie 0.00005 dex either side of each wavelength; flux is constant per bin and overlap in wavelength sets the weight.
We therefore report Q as -1.2 Ang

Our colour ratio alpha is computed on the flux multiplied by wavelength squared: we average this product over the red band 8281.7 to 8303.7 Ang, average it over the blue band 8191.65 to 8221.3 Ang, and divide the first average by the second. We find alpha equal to 1.1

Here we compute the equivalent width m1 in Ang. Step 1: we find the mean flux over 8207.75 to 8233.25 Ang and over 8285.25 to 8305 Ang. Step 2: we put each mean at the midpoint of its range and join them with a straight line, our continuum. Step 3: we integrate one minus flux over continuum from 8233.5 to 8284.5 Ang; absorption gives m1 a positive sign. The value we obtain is 1.1 Ang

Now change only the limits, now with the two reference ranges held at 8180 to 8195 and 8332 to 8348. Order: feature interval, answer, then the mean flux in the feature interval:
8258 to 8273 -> -0.3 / 40.8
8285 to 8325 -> -1.4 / 41.2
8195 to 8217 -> 0.3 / 39.6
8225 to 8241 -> -0.1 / 40.3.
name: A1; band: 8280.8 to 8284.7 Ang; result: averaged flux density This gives 40.2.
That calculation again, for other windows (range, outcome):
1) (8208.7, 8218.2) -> 40.8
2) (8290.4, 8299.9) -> 42.8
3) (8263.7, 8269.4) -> 41.1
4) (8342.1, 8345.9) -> 37.7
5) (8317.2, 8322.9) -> 40.2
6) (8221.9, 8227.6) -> 39.6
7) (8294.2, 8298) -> 41.2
